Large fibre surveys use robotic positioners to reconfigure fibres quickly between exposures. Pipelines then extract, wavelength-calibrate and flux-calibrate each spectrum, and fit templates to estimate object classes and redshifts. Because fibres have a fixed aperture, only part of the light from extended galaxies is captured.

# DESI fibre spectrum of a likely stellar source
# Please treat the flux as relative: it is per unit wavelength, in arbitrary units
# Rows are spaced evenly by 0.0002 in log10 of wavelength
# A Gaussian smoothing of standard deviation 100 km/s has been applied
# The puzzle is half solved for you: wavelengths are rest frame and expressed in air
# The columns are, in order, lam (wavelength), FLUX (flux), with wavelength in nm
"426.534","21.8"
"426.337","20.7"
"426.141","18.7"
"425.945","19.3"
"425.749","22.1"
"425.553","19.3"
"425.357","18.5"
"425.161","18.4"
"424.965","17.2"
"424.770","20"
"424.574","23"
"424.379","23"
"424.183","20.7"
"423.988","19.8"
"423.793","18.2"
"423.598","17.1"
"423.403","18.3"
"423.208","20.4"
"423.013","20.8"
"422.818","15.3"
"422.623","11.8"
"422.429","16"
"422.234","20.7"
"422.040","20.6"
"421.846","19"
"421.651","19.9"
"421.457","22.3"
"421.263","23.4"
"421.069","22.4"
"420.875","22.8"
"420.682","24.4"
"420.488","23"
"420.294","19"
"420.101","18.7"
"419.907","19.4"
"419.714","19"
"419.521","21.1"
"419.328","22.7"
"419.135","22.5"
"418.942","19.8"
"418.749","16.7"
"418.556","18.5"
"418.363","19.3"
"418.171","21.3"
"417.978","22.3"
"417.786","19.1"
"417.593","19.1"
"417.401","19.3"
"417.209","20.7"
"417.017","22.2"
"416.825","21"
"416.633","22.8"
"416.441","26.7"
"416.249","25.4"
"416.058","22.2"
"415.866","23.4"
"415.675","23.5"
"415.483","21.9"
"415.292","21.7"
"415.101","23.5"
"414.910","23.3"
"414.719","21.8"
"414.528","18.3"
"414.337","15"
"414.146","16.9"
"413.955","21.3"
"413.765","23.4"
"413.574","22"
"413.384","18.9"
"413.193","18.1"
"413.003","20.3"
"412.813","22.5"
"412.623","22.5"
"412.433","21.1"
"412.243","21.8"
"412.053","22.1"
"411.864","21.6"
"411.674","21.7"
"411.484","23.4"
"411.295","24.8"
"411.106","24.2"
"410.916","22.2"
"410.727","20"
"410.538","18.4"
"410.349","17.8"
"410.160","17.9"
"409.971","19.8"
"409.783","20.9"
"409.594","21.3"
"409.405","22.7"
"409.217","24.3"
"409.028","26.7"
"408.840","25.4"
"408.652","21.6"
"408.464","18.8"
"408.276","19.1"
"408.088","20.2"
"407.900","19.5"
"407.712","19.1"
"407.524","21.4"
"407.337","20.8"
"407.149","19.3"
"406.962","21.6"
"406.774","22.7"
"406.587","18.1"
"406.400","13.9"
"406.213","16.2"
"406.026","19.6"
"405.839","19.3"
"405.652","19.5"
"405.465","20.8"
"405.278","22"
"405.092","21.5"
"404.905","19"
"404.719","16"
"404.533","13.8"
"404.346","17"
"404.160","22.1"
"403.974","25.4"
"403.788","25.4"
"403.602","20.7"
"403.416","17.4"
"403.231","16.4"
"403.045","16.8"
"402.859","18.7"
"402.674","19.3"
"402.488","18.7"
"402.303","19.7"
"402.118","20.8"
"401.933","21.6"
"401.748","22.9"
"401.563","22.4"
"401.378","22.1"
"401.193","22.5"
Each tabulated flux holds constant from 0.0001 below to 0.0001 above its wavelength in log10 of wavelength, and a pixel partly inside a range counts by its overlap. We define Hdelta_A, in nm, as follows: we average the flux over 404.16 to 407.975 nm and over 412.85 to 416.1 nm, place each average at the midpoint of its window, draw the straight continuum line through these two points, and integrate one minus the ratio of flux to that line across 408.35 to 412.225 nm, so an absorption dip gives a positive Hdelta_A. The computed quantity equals -0.34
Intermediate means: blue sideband 19.1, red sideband 20.9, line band 21.8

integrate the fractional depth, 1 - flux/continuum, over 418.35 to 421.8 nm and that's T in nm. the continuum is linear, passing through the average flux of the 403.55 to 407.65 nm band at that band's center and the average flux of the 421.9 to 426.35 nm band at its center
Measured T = -0.28 nm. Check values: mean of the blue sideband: 19.8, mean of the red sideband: 19.1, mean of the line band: 20.8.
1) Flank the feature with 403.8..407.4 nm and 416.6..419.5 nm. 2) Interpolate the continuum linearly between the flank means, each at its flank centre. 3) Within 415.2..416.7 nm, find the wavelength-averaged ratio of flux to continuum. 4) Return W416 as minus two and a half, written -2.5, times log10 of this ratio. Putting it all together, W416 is -0.16 mag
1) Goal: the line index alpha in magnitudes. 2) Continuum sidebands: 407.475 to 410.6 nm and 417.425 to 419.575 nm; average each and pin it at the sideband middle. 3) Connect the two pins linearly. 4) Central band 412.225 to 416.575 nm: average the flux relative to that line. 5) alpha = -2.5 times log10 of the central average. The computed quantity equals -0.06 mag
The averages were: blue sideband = 20.9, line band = 21.6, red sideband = 20.2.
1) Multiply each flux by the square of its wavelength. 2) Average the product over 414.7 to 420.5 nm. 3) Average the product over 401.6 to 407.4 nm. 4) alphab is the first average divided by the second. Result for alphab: 1.2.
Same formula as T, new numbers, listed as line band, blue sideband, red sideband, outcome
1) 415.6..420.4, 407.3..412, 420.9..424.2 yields -0.24 nm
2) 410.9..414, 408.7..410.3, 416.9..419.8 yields -0.04 nm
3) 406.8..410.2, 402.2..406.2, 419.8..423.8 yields -0.30 nm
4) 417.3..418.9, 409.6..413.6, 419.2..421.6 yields 0.14 nm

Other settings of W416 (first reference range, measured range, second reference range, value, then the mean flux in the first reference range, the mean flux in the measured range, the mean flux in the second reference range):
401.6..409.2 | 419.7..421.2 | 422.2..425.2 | -0.12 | 20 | 21.3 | 18.8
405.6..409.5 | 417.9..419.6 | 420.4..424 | -0.03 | 20.5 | 20.4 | 19.8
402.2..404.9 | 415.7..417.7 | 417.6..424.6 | -0.13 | 19.1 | 22.3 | 20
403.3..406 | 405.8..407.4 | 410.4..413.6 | 0.07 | 20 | 19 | 21.4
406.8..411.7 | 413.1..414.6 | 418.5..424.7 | 0.09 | 21.3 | 19.2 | 20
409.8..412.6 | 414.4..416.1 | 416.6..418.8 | -0.07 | 21.2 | 22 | 20.2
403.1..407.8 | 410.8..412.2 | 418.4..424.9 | -0.16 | 19.5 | 22.8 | 20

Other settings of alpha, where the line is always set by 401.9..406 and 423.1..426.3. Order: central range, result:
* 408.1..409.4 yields -0.15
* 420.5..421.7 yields -0.16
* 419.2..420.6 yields -0.05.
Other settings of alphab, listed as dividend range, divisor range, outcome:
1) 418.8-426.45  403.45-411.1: 1.06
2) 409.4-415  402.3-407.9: 1.11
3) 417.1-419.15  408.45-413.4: 0.95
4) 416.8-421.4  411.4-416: 1.00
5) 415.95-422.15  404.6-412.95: 1.07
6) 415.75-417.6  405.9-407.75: 1.22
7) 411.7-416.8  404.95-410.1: 1.09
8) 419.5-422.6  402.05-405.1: 1.16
